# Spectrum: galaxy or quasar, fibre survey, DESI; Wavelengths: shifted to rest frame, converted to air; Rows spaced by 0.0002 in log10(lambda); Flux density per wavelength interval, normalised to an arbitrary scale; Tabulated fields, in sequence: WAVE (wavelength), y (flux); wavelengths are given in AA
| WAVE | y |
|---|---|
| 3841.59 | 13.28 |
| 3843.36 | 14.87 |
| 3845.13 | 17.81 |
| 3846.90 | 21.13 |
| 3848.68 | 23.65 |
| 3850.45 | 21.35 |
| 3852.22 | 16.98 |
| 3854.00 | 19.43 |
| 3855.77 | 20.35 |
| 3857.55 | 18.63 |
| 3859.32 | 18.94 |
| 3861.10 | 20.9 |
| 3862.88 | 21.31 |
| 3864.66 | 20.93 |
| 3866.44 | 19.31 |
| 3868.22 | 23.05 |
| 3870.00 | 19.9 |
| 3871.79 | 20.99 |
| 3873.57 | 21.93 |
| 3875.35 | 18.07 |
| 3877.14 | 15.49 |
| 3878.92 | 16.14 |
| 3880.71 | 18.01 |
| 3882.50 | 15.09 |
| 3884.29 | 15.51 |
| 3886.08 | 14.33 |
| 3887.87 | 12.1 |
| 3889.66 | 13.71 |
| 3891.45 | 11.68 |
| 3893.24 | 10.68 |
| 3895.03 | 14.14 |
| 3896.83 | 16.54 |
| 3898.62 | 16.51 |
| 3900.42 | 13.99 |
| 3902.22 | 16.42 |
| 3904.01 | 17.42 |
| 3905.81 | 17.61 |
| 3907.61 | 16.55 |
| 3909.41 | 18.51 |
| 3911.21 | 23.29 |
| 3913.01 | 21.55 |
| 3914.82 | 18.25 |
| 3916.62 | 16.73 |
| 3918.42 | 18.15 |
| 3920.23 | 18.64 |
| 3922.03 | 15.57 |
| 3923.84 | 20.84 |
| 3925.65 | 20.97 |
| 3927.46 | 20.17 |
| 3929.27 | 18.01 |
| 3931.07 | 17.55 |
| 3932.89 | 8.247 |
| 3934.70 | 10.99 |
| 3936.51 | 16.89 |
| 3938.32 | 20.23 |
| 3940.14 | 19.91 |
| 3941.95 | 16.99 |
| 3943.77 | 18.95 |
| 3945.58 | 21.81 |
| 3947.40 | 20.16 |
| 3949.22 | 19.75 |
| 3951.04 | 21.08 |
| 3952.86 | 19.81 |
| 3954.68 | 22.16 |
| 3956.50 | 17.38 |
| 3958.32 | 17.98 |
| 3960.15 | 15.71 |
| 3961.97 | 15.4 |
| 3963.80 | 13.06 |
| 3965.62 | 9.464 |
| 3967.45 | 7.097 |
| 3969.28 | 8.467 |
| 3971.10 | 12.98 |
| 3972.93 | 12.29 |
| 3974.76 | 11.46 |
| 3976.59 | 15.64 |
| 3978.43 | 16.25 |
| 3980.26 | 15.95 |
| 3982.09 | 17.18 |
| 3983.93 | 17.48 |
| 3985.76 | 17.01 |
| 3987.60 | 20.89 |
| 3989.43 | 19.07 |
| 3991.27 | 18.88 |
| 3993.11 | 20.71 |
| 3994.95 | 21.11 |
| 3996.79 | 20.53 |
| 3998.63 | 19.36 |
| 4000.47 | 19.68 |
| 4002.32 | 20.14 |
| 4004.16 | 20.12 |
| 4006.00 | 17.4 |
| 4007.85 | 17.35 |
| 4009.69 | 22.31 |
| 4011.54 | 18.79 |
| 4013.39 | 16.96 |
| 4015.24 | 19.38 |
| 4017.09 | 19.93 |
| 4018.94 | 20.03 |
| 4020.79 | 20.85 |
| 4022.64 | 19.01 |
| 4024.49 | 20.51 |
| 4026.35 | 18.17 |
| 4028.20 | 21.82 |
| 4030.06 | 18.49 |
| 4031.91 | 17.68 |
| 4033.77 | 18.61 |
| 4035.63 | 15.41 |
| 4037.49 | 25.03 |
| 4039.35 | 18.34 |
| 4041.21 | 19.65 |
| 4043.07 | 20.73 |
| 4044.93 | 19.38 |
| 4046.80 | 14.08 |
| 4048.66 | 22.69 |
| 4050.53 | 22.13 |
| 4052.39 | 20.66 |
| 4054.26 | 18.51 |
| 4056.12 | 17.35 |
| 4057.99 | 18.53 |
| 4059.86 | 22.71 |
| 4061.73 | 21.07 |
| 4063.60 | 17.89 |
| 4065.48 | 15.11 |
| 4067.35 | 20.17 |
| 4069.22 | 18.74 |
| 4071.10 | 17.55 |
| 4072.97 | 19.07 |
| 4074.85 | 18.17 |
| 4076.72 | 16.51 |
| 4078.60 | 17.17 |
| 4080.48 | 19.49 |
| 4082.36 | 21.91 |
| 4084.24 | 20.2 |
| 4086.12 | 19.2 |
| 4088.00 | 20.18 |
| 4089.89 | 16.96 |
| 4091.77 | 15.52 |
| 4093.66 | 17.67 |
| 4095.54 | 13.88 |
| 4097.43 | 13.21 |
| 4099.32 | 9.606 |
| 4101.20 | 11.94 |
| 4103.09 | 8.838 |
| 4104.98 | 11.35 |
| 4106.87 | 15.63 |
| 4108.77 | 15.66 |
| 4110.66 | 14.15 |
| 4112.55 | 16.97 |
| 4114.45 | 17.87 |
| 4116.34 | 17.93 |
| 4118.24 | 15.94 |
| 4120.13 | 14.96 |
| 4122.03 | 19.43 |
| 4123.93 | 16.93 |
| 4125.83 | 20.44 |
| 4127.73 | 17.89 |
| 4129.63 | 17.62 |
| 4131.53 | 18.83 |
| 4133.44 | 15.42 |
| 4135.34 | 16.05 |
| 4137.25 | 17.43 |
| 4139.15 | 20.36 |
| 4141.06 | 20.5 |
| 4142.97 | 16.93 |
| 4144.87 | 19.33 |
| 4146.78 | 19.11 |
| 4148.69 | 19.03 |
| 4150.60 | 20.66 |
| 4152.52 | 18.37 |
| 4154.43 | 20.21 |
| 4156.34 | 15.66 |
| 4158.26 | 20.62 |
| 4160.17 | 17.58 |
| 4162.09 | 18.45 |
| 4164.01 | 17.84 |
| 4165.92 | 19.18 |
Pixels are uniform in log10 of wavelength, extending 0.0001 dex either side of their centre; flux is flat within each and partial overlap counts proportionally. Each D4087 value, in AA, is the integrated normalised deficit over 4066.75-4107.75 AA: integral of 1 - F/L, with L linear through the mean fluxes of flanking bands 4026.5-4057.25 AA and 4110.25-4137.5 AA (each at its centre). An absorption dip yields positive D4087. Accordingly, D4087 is 4.0 AA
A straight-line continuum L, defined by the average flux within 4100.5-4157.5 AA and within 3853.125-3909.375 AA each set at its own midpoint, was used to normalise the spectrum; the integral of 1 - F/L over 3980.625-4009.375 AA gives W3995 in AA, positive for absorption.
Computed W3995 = -3.2 AA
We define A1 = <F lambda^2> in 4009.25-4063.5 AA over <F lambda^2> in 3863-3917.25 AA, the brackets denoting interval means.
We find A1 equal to 1.22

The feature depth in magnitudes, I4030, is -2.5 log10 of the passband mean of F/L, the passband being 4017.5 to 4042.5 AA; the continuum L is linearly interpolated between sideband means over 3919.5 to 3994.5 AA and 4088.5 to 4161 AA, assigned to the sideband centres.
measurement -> -0.16 mag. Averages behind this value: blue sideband 16.8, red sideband 16.8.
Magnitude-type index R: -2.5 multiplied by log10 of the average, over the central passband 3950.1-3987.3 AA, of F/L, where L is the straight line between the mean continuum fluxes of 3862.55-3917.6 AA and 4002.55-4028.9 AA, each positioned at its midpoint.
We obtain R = 0.21 mag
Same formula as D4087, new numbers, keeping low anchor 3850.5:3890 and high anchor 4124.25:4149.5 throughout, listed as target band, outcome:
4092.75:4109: 4.8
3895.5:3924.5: 0.8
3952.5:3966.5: 1.6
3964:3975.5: 5.0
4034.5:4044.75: -0.8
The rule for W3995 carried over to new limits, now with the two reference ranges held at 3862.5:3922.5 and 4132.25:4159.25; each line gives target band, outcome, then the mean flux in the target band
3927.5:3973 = 3.4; 16.2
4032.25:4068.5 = -2.5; 19.3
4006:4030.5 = -2.1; 19.4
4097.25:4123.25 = 5.3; 14.6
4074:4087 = -0.5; 19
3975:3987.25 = 0.8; 16.5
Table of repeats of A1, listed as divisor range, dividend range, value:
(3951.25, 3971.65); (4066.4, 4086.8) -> 1.36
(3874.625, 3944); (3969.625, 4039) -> 1.16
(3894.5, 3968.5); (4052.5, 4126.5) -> 1.06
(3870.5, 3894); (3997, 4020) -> 1.31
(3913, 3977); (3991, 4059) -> 1.22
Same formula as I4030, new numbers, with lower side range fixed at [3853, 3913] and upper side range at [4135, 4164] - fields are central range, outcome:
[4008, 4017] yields -0.07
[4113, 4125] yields 0.08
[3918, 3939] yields 0.04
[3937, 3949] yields -0.10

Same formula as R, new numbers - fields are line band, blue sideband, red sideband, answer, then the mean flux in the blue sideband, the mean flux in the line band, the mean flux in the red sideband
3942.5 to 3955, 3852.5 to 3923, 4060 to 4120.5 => -0.18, 17.6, 20.4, 16.7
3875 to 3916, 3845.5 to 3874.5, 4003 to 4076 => 0.25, 20.5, 16.1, 19.2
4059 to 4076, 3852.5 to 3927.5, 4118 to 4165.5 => -0.05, 17.8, 18.9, 18.3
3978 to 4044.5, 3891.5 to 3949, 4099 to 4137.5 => -0.15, 17.4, 19.2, 15.8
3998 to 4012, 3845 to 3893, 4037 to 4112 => -0.09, 18.3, 19.4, 17.6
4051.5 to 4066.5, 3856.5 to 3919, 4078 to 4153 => -0.11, 17.5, 19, 17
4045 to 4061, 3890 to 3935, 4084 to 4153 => -0.17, 16.8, 19.6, 16.8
